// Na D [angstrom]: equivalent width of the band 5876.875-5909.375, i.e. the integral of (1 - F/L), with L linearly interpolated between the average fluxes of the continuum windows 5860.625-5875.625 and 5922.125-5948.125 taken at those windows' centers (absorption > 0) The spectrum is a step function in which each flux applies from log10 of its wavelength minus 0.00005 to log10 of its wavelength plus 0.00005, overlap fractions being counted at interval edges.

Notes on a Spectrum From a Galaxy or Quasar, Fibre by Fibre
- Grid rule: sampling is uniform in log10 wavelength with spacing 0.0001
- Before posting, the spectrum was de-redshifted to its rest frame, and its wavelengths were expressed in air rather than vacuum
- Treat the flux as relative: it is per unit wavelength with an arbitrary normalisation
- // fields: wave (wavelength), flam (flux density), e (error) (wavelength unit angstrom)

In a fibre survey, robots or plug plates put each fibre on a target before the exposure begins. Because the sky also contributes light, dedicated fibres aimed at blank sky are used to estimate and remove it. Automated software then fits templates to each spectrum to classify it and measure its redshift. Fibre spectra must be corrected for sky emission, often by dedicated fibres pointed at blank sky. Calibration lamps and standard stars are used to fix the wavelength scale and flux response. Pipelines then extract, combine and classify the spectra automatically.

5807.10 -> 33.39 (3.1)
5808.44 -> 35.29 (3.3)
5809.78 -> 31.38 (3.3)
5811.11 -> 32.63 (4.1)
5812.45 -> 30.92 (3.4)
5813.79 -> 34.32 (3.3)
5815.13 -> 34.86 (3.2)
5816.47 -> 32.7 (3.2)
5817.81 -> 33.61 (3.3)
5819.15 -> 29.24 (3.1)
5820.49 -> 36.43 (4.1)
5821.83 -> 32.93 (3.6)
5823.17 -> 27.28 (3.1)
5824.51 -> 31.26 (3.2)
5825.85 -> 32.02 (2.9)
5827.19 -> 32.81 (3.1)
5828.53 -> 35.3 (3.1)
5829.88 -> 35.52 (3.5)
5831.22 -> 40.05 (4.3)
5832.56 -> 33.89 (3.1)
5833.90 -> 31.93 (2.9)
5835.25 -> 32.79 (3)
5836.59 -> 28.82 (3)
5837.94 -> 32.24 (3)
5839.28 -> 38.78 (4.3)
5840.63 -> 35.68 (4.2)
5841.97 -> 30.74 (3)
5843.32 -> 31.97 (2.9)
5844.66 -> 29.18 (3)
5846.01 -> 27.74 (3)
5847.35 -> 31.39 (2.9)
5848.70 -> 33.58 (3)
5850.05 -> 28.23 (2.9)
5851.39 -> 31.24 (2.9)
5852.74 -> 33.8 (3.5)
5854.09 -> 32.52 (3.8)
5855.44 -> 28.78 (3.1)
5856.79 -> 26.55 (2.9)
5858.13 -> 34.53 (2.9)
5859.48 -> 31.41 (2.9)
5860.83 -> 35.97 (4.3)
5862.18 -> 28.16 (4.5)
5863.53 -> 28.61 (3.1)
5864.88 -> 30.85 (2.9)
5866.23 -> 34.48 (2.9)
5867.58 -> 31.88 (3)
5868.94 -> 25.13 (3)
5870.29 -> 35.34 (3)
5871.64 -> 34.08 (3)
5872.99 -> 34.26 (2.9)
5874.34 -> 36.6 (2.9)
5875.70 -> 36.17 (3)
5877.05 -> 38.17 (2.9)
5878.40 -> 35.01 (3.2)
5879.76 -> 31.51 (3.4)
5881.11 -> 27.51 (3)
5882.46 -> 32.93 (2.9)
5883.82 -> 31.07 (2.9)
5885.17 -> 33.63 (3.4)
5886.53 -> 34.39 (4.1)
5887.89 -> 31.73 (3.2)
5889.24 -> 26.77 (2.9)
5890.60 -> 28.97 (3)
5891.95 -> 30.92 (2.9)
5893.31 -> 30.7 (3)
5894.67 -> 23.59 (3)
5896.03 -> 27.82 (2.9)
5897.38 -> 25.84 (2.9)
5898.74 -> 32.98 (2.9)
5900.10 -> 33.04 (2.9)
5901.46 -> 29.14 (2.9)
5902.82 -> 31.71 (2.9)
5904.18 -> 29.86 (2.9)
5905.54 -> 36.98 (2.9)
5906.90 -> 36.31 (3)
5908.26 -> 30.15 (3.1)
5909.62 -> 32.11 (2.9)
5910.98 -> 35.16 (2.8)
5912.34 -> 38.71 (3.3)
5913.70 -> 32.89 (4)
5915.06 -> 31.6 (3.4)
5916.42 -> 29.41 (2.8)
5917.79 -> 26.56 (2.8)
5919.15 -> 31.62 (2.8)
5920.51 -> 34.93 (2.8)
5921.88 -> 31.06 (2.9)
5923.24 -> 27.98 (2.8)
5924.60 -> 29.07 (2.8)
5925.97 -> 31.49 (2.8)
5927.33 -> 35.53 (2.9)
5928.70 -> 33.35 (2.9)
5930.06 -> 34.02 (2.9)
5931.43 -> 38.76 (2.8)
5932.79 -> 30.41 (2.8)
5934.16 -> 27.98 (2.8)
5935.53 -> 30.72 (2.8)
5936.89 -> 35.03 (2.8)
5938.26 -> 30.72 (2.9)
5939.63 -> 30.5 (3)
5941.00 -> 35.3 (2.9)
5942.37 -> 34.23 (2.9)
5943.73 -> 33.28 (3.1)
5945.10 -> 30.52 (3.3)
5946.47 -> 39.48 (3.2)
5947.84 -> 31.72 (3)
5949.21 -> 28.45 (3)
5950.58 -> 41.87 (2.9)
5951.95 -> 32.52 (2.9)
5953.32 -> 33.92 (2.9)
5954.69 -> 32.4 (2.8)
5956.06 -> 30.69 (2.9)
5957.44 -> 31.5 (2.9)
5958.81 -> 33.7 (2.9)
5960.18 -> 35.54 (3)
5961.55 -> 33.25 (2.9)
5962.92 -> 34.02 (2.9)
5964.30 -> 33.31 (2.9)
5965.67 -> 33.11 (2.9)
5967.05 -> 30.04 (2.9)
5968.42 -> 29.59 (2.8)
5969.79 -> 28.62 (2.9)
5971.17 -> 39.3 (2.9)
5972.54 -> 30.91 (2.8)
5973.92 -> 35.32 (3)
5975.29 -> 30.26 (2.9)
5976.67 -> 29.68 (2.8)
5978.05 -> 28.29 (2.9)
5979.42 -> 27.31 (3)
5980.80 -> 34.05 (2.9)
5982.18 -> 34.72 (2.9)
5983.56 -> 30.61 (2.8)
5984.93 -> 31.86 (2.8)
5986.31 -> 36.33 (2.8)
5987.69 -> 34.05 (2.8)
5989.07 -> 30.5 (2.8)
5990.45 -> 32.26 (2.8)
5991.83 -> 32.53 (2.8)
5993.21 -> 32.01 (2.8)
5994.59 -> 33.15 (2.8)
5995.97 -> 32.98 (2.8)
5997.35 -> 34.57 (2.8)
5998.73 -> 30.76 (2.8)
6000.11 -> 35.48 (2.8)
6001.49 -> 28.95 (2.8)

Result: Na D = 1.3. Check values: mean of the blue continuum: 32.3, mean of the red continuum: 32.6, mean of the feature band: 31.2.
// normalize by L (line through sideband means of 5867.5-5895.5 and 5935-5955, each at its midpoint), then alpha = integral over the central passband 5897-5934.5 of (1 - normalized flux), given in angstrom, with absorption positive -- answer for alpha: 0.6 angstrom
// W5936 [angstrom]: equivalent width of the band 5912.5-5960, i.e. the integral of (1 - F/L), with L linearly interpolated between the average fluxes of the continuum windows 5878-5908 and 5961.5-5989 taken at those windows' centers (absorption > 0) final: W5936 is -1.4 angstrom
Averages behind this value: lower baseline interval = 31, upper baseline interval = 32.2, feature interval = 32.6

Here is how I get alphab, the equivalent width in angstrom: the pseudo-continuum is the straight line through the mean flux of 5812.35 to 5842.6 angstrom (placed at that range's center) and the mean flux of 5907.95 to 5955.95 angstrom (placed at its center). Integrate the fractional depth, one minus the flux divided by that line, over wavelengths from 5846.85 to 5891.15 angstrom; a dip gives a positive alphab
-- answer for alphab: 1.4 angstrom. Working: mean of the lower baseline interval 33.3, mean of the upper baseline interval 32.7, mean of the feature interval 32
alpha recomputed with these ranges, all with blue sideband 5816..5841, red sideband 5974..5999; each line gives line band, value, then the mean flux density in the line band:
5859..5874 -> 0.5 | 31.9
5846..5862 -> 0.8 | 31.4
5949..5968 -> -0.5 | 33.2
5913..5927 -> 0.8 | 30.8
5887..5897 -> 1.3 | 28.7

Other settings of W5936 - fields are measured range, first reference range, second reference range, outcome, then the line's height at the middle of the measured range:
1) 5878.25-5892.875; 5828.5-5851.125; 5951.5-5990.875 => 0.63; 32.6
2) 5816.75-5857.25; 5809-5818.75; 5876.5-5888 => 0.75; 32.9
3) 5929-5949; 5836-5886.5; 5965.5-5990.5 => -0.60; 32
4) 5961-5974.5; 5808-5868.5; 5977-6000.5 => -0.16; 32.3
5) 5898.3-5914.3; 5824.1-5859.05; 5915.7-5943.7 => -0.59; 32.1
